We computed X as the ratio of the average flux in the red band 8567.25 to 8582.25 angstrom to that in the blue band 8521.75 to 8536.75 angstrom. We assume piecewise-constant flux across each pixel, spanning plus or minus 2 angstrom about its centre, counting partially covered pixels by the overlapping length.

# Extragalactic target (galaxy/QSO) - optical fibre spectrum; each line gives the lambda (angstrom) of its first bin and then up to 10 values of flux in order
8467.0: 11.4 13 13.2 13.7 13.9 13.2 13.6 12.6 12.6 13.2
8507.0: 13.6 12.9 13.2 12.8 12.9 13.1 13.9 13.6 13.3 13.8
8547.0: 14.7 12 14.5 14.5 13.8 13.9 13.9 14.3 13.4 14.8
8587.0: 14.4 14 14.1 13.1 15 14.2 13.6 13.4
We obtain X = 1.0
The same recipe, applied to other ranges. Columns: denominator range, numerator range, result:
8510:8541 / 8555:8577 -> 1.07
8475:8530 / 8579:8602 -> 1.07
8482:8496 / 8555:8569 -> 1.06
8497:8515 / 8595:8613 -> 1.07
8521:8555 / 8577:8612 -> 1.04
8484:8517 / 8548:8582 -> 1.05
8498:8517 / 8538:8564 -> 1.05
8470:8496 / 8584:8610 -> 1.06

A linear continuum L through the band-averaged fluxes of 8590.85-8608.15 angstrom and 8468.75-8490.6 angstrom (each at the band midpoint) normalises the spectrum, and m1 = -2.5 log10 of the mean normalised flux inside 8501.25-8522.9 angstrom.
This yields 0.04 mag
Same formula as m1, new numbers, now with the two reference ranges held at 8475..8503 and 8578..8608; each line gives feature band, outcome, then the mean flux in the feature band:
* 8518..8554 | 0.02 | 13.4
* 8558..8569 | -0.01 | 14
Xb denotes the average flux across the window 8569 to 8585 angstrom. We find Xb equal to 14.1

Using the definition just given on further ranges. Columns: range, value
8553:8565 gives 14.3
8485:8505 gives 13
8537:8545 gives 13.6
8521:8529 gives 13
